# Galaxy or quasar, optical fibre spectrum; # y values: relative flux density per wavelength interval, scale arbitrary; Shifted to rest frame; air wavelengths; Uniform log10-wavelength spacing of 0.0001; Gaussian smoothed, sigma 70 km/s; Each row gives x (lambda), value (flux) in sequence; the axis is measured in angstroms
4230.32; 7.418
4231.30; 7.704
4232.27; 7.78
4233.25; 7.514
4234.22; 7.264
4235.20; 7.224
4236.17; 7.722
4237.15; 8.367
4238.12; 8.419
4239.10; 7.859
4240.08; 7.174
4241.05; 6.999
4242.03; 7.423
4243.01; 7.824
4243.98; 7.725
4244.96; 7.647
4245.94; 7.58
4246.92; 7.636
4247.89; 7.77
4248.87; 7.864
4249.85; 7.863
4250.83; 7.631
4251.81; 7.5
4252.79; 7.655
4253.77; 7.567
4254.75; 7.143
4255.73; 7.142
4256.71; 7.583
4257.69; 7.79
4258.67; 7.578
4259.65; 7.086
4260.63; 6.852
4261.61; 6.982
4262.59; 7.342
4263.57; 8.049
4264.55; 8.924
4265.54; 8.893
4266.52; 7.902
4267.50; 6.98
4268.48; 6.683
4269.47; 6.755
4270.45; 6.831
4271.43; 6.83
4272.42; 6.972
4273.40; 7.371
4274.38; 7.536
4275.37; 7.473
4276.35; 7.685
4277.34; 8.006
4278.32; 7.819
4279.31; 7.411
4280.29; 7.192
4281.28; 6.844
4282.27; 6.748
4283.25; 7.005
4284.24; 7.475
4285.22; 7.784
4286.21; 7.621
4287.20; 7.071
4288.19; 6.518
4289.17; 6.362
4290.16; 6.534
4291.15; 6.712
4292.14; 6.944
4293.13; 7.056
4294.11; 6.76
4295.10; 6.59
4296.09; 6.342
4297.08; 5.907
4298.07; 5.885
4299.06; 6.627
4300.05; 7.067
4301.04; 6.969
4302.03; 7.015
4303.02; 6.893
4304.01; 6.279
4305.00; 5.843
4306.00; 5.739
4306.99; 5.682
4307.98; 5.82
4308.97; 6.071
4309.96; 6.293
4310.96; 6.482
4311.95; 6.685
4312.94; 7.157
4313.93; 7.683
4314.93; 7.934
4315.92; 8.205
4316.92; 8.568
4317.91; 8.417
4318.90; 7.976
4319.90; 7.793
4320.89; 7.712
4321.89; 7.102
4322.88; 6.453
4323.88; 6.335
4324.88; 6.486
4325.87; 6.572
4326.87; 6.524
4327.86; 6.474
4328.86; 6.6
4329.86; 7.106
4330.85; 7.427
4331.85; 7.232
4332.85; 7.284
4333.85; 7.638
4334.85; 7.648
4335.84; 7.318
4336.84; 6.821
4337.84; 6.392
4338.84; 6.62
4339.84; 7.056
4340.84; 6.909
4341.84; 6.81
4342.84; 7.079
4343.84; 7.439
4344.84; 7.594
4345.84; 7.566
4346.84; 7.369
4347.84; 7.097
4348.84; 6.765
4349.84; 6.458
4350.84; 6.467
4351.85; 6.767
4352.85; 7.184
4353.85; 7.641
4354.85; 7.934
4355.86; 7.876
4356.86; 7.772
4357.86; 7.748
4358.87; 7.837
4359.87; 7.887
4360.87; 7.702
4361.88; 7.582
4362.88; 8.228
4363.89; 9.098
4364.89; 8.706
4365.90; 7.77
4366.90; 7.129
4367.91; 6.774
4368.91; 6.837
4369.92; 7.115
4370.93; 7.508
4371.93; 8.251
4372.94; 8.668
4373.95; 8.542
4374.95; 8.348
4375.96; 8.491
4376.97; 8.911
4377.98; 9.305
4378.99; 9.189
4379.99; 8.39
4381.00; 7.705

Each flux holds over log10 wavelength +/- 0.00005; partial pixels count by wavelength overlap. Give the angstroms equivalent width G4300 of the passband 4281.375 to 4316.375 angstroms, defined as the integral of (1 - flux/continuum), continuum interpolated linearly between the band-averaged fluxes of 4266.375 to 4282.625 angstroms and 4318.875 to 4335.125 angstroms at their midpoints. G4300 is 2.0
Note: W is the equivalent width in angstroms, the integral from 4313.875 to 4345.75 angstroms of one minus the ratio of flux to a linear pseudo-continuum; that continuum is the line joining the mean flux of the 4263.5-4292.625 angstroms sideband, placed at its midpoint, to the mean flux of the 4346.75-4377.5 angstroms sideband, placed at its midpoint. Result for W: 1.33 angstroms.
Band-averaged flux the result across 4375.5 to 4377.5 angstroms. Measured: 8.69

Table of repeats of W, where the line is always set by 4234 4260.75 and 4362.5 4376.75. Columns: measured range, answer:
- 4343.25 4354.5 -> 1.1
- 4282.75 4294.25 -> 1.1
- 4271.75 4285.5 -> 0.6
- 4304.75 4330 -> 2.9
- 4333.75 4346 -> 1.2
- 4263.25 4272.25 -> 0.2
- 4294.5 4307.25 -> 2.2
